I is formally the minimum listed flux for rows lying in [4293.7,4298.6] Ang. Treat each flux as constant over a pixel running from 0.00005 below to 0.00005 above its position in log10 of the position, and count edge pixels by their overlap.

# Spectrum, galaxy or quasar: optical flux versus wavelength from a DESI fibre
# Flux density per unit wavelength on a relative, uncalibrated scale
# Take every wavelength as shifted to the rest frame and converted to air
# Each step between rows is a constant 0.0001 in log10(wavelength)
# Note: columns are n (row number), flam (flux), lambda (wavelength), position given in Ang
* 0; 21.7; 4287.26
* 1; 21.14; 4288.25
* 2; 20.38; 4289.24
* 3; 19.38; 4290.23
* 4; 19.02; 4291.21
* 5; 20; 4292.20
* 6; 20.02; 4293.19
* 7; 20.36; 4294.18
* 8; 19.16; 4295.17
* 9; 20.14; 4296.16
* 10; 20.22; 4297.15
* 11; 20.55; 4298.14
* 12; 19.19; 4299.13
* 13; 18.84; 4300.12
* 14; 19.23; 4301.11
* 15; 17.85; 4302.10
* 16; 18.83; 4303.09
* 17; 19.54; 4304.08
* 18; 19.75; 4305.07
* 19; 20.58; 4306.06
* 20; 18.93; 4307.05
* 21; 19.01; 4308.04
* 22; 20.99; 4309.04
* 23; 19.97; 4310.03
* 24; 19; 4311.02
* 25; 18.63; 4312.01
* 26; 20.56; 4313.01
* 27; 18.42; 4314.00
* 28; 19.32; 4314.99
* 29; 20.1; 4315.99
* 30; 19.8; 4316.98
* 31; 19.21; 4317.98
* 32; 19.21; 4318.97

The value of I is 19.16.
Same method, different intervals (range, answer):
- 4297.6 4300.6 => 18.84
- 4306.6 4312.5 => 18.63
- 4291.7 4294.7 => 20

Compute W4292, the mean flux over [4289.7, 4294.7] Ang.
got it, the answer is 19.8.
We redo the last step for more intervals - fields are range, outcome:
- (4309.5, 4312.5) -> 19.3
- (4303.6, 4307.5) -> 19.7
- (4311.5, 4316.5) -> 19.4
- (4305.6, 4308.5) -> 19.5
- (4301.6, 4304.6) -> 18.8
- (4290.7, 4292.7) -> 19.6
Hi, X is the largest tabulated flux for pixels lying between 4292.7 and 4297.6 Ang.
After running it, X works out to 20.36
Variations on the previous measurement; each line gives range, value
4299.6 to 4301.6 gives 19.23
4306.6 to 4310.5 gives 20.99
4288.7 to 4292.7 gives 20.38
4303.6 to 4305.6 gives 19.75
